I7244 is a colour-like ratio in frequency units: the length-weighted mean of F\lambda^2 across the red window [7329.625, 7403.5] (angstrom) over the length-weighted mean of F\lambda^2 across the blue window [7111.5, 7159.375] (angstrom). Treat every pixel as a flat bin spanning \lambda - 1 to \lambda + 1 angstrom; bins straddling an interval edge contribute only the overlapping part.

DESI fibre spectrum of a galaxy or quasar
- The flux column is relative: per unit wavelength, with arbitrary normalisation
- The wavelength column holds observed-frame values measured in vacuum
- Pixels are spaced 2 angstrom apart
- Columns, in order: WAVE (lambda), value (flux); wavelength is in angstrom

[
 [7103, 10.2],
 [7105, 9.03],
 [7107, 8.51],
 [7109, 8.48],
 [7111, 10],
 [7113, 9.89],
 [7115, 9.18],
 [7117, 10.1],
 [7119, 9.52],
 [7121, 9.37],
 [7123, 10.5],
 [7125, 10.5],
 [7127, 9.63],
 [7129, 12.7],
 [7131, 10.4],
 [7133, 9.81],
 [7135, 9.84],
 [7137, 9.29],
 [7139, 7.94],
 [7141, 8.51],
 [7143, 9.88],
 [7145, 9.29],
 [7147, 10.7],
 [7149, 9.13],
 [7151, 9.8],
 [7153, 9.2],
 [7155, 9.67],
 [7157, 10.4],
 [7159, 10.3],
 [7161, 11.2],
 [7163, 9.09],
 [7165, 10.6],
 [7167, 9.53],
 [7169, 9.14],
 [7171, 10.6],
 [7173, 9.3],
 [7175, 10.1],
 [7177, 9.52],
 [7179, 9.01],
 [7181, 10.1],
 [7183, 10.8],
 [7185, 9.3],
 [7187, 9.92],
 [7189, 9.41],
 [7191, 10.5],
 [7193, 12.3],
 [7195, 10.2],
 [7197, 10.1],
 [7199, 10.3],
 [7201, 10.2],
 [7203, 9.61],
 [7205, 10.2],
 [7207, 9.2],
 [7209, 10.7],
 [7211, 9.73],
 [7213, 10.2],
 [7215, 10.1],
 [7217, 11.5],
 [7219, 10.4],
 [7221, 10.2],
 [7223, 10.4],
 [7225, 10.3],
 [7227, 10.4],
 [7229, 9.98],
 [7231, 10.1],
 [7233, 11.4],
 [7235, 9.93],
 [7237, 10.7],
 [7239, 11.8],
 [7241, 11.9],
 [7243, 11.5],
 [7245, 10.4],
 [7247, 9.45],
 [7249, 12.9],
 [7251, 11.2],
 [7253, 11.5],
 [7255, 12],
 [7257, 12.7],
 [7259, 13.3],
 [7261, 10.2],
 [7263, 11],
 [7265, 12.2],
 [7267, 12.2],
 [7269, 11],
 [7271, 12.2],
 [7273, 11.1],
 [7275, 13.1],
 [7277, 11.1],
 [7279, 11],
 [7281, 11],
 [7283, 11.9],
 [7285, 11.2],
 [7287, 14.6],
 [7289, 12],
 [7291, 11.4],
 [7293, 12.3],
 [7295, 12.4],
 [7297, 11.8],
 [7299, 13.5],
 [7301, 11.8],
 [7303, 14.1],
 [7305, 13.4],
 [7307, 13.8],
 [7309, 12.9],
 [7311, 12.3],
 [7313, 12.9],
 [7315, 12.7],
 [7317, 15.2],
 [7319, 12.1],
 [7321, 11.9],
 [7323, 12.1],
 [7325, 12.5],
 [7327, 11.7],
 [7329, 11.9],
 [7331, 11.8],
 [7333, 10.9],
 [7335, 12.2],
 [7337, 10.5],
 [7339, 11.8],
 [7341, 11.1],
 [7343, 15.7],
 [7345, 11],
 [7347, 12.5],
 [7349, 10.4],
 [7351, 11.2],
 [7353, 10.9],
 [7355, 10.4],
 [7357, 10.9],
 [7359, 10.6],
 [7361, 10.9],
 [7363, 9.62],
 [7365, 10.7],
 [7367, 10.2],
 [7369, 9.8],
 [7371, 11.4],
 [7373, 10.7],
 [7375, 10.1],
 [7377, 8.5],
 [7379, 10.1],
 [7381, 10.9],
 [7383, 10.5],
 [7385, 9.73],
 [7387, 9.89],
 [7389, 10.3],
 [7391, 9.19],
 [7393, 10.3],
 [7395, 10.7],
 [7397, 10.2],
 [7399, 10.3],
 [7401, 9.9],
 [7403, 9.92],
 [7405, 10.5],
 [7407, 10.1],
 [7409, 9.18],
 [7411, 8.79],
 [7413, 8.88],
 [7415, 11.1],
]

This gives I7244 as 1.16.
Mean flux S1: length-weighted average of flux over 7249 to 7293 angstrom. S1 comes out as 11.8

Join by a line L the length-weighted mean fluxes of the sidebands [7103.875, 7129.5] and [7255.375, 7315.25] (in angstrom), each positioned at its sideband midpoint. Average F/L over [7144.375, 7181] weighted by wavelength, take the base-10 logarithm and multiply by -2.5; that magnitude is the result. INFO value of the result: 0.064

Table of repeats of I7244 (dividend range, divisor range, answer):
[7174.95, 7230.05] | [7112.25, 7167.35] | 1.05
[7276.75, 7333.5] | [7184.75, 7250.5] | 1.21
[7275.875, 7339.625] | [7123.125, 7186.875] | 1.30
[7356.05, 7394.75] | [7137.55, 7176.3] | 1.12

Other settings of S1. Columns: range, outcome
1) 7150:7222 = 10.1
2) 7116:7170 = 9.85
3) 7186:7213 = 10.2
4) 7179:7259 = 10.6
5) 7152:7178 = 9.9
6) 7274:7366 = 12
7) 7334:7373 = 11.1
